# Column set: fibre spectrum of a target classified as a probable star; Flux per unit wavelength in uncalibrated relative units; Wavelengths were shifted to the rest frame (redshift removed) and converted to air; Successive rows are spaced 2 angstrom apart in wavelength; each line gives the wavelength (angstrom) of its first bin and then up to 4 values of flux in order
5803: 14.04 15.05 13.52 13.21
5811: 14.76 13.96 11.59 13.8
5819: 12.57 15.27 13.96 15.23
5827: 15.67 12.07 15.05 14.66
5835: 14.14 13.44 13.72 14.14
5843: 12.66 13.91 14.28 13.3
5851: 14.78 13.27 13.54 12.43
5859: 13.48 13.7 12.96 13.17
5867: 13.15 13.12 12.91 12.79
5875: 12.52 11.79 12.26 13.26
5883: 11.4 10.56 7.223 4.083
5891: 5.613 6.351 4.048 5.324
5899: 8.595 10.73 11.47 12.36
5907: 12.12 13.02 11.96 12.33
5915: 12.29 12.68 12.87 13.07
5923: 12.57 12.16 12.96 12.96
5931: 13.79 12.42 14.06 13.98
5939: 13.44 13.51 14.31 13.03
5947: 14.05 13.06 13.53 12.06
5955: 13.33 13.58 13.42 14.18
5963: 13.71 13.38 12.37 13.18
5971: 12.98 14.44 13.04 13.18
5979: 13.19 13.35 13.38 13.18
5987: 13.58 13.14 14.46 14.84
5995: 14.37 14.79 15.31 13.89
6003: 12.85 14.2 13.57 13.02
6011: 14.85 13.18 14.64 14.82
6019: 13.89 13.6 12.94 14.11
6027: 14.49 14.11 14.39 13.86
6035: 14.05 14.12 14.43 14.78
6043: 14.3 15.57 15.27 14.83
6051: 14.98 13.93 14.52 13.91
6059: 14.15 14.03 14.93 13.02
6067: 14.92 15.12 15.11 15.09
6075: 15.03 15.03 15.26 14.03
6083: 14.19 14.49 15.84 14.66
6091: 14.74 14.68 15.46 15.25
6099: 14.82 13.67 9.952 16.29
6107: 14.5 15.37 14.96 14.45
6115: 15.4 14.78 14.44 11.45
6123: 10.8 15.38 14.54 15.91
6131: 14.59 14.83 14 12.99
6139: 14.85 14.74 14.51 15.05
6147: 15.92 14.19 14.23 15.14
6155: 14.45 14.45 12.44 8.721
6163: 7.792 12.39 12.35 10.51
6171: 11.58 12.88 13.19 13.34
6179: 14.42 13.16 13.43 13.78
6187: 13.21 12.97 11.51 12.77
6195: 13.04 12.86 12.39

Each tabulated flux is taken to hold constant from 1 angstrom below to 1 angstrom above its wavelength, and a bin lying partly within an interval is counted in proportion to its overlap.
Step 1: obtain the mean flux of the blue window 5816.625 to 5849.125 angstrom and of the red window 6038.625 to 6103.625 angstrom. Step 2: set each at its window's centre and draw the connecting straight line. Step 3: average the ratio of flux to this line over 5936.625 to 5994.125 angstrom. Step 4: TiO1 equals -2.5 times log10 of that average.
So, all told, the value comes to 0.07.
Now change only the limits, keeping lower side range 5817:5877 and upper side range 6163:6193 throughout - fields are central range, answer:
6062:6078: -0.14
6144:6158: -0.17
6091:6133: -0.12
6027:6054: -0.12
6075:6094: -0.15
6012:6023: -0.07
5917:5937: 0.03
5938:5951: -0.02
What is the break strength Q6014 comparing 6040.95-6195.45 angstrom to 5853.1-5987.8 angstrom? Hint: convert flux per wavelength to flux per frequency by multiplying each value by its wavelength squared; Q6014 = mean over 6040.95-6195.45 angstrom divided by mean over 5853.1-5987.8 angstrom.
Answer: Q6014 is 1.22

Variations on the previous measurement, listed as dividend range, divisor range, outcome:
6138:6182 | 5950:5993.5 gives 1.05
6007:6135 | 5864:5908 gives 1.50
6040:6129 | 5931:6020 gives 1.10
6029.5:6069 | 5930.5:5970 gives 1.11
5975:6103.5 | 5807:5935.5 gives 1.22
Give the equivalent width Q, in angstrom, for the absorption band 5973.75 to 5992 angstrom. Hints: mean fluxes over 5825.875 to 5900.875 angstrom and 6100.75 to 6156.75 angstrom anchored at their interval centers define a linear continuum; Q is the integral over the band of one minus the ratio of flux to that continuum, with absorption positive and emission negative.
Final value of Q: -0.6 angstrom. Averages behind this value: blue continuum 11.9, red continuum 14.3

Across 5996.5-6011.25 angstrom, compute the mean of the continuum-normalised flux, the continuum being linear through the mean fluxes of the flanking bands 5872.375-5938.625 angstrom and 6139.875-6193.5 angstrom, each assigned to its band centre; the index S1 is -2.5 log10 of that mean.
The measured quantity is -0.18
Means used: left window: 11.1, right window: 13.1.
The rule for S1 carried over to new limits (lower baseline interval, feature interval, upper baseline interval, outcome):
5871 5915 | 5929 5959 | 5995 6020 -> -0.13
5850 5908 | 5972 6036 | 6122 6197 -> -0.16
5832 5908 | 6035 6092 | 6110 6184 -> -0.13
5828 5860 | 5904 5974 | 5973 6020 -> 0.05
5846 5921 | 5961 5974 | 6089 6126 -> -0.08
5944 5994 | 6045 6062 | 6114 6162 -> -0.06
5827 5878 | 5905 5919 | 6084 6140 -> 0.10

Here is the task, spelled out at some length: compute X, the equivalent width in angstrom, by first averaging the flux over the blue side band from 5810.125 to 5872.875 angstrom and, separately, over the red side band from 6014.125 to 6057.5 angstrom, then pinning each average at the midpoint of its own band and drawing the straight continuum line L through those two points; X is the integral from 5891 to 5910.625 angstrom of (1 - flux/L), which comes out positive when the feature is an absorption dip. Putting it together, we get 6.59 angstrom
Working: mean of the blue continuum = 13.7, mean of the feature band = 9.23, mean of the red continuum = 14.3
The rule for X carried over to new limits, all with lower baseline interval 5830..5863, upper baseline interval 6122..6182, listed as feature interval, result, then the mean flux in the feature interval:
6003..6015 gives -0.15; 13.8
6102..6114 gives -0.68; 14.3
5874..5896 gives 7.55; 9.01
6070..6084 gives -1.34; 14.8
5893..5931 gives 6.79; 11.2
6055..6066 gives -0.42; 14.1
